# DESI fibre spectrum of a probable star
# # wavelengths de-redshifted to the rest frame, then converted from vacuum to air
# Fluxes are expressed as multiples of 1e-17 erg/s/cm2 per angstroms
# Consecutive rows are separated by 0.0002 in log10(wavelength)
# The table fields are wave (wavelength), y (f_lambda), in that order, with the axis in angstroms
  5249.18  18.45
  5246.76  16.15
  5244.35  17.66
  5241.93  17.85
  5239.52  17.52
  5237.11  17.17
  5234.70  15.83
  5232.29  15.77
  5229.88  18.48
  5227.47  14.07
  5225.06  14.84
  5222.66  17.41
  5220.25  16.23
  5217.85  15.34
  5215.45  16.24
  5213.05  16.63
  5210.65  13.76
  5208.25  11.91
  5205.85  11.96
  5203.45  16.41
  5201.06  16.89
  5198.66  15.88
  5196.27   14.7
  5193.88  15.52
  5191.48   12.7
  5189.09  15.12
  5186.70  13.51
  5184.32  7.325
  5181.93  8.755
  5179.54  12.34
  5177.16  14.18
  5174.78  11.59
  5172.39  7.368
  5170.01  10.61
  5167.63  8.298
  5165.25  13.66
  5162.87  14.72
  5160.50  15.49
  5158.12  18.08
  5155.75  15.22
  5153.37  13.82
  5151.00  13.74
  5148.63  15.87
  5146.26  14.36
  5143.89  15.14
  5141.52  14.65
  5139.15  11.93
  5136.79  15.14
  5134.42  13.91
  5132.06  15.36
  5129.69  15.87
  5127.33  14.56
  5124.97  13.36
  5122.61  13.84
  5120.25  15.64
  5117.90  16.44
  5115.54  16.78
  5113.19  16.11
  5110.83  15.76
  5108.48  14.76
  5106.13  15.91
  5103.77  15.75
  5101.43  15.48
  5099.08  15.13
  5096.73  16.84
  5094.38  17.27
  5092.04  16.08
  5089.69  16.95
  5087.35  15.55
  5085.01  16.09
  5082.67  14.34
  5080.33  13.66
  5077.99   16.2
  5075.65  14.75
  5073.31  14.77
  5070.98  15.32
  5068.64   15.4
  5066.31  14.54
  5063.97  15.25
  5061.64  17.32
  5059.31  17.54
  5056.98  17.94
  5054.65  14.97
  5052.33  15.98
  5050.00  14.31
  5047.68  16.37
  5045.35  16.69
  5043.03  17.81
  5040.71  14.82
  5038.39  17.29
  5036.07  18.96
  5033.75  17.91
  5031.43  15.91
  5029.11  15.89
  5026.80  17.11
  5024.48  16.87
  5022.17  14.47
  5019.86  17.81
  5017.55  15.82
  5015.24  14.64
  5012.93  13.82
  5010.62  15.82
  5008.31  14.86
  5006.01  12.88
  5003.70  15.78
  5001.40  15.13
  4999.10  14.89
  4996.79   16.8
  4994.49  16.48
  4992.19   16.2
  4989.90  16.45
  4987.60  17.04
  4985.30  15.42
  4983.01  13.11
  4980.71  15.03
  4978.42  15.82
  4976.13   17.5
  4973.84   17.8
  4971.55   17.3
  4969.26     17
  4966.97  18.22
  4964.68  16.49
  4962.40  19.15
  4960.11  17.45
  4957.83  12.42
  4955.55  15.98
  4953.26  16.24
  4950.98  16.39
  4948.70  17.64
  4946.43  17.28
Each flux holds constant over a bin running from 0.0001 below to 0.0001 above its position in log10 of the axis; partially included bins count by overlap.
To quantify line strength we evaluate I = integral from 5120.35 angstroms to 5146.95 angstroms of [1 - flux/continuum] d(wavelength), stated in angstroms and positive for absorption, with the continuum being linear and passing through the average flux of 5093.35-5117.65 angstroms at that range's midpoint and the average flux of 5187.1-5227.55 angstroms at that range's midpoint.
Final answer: 2.2 angstroms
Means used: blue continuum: 16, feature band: 14.4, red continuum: 15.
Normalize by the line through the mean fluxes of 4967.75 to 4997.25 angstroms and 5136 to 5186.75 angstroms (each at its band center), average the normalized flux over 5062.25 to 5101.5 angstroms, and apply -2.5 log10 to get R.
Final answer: -0.079 mag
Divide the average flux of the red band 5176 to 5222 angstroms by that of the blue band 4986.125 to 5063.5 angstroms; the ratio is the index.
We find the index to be 0.9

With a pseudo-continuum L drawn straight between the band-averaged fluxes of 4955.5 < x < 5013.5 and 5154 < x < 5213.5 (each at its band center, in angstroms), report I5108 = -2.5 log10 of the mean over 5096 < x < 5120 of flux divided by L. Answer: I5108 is -0.114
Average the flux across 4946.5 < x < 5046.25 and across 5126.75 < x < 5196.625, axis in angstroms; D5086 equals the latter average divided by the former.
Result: 0.83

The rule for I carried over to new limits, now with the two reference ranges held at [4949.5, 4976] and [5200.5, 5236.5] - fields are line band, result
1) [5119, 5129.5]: 0.95 angstroms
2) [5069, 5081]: 0.88 angstroms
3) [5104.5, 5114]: 0.24 angstroms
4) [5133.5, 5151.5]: 1.68 angstroms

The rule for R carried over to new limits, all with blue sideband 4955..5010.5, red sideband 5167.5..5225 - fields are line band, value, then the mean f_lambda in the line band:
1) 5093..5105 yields -0.10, 16.1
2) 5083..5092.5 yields -0.09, 16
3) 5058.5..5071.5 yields -0.06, 15.9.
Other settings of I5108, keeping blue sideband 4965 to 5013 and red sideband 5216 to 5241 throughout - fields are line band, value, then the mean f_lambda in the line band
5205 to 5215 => 0.18 mag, 13.8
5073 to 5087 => 0.07 mag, 15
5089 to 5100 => -0.02 mag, 16.5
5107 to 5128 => 0.06 mag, 15.3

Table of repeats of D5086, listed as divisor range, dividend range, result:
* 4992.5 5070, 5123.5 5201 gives 0.85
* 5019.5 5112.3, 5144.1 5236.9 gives 0.88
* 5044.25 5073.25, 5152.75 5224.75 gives 0.86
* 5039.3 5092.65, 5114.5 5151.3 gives 0.94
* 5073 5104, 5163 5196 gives 0.75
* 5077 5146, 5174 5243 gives 0.96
